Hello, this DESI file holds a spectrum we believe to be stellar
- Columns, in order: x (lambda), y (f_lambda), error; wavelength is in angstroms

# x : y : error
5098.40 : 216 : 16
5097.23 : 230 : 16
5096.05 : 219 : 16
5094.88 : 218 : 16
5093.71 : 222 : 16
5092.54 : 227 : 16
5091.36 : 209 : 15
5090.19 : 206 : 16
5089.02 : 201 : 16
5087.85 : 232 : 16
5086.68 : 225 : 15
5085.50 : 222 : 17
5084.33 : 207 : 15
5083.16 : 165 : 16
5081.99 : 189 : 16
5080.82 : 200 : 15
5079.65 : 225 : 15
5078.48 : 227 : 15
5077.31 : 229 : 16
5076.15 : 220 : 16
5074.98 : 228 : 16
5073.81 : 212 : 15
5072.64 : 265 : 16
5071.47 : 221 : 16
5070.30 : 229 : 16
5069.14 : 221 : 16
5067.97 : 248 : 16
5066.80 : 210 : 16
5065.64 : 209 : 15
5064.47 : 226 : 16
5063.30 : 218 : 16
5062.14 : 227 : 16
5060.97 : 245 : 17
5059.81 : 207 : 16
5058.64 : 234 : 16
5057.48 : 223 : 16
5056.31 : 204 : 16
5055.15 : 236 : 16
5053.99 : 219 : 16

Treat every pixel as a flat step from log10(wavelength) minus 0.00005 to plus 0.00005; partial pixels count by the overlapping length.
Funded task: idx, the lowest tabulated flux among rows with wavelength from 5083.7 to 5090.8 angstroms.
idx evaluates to 201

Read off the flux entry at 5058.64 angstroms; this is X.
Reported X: 234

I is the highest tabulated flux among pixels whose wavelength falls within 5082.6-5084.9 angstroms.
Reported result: 207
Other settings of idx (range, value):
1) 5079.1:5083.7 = 165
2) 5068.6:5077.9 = 212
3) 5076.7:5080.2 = 225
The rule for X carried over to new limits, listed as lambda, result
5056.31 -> 204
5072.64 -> 265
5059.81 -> 207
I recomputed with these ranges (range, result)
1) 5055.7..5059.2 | 234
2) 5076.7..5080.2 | 229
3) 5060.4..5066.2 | 245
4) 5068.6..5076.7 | 265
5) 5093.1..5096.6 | 222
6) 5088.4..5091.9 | 209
